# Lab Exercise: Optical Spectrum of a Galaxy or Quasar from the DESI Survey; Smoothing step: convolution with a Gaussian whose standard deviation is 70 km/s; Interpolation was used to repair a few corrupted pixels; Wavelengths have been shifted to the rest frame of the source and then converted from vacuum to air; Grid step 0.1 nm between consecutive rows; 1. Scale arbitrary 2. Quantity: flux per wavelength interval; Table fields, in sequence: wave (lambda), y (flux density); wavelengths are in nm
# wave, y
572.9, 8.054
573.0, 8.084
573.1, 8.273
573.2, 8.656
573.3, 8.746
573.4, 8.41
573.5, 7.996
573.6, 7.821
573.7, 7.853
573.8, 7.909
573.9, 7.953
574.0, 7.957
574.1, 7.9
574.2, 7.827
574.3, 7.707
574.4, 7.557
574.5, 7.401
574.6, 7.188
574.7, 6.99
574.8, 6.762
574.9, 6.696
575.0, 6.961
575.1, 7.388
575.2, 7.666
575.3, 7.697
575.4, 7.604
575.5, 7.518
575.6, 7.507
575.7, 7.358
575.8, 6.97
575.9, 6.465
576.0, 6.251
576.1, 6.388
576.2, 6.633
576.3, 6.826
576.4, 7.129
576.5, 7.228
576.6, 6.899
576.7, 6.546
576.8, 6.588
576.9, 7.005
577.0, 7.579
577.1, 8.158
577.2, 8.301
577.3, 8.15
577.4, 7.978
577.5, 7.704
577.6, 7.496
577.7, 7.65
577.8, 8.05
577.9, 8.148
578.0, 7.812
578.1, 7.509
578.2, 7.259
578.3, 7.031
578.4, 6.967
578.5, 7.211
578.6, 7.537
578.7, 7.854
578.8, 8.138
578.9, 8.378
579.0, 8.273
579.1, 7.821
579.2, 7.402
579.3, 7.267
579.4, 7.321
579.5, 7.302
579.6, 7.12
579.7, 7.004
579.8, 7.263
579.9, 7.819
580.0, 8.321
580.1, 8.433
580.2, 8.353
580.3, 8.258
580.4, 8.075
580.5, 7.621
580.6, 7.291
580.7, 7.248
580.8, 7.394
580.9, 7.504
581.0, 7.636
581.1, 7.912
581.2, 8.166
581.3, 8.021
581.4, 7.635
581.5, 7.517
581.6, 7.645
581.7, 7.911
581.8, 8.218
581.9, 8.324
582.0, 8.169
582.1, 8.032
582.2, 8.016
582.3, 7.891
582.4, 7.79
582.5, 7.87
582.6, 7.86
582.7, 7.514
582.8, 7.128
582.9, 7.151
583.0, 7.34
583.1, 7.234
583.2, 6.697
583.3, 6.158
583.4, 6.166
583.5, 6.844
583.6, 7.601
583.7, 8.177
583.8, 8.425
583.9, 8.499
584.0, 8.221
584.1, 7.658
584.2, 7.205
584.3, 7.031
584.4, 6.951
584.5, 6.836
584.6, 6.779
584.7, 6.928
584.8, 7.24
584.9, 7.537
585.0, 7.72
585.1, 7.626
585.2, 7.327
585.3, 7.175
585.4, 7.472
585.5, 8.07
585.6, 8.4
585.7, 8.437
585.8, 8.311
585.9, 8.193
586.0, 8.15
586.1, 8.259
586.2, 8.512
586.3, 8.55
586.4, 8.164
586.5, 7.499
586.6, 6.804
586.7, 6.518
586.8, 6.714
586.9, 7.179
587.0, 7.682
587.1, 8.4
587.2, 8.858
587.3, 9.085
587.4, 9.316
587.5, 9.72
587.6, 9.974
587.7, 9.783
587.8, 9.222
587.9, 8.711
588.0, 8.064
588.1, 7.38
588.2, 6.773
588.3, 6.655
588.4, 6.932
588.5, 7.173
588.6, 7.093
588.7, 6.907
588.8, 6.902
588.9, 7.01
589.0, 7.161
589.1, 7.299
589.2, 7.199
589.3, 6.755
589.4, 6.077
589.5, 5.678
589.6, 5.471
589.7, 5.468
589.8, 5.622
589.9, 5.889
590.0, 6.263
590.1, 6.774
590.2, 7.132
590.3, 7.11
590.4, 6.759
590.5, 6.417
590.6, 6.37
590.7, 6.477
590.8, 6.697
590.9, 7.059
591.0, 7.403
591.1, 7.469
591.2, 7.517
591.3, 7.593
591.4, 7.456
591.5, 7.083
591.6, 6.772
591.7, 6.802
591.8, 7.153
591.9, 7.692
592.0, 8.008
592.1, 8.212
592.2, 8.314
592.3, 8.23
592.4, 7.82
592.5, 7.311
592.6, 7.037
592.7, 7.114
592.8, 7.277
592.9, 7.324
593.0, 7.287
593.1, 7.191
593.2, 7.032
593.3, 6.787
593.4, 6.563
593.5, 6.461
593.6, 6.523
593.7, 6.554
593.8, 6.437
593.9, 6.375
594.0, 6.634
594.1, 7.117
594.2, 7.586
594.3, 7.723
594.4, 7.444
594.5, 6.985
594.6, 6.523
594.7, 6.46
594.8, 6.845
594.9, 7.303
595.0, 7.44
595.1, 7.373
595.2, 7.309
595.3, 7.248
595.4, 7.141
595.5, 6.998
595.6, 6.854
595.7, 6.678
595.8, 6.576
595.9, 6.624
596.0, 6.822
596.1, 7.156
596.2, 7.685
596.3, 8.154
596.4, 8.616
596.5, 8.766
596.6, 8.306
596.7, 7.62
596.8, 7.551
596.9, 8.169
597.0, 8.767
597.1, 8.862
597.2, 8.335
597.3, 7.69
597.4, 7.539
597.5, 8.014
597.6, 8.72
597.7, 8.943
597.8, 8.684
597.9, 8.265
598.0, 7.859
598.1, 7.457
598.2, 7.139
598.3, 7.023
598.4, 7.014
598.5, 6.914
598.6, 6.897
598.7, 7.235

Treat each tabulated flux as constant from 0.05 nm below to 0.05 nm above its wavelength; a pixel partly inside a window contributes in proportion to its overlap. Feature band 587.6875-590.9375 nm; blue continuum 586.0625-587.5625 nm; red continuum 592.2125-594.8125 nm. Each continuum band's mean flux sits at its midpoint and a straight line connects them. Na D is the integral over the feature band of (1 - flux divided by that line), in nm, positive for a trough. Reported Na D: 0.35 nm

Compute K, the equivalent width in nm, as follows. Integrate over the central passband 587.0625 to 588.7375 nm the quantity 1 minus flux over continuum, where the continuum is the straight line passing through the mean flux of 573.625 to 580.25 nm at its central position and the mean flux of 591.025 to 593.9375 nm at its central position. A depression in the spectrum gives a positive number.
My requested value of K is -0.22 nm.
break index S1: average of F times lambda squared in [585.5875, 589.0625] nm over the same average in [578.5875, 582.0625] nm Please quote 1.05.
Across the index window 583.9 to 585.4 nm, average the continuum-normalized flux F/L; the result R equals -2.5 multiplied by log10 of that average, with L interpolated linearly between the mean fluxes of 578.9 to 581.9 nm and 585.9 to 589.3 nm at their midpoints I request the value 0.07 mag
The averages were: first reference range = 7.74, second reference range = 7.86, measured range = 7.35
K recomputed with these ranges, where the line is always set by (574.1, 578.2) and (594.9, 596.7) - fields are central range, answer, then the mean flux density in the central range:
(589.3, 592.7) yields 0.20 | 6.94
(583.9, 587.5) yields -0.20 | 7.78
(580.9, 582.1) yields -0.09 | 7.91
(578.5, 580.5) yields -0.11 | 7.77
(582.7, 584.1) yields 0.00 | 7.37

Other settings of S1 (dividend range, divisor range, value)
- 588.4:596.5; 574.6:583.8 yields 0.98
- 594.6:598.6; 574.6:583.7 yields 1.08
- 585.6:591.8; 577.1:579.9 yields 1.00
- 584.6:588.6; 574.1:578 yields 1.12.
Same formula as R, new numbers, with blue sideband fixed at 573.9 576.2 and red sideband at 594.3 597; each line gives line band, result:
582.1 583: -0.052 mag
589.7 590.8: 0.141 mag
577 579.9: -0.054 mag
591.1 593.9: 0.018 mag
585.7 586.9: -0.068 mag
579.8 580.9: -0.078 mag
